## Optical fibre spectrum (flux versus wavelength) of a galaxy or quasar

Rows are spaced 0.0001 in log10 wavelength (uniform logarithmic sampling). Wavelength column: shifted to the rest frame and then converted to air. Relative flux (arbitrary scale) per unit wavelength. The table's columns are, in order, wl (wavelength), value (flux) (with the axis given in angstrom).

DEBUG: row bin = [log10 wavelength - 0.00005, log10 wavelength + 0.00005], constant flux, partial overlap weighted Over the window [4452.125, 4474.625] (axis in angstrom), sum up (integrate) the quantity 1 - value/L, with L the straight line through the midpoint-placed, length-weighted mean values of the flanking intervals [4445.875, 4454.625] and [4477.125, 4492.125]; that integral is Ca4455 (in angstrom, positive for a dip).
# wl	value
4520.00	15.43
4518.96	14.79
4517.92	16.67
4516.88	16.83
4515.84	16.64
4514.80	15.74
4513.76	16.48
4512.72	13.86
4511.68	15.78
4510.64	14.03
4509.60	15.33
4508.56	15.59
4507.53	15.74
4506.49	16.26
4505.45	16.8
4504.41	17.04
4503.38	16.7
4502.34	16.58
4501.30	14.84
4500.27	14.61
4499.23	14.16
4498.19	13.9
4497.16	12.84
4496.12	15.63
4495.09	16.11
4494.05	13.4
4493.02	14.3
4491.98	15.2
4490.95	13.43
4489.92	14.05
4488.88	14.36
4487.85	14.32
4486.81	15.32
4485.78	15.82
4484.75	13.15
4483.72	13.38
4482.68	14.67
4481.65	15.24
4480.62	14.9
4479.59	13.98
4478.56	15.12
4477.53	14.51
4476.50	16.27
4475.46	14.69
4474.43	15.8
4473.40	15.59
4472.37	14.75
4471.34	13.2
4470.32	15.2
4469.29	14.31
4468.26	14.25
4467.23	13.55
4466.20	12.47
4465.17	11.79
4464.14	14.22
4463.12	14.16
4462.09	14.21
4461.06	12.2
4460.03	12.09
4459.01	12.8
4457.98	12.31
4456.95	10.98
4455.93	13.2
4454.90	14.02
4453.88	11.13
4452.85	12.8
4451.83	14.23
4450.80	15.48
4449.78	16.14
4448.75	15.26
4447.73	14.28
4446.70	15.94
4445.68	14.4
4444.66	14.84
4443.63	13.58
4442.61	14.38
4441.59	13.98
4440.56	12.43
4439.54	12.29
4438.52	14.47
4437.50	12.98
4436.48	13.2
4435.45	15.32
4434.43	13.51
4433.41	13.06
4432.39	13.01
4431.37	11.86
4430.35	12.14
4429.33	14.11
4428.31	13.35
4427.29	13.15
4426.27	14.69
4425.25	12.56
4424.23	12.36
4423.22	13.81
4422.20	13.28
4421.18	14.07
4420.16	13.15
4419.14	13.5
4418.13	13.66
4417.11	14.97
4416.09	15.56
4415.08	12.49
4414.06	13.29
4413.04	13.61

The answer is 1.63 angstrom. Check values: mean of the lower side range 14.4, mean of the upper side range 14.5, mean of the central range 13.4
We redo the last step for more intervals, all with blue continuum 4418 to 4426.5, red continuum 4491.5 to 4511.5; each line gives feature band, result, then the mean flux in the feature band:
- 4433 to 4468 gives 1.2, 13.6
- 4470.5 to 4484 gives -0.1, 14.8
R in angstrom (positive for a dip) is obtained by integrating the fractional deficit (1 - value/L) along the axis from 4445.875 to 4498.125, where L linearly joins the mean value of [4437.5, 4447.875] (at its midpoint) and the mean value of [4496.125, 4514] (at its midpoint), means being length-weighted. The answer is 1.7 angstrom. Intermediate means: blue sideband 14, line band 14.1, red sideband 15.3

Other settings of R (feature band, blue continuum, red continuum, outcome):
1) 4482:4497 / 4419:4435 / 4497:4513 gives 0.44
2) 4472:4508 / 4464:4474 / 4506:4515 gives -0.68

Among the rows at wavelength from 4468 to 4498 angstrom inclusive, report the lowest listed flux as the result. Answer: 12.84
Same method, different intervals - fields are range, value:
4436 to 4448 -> 12.29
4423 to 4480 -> 10.98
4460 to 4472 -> 11.79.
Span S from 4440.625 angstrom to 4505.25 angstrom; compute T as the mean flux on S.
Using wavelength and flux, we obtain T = 14.3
